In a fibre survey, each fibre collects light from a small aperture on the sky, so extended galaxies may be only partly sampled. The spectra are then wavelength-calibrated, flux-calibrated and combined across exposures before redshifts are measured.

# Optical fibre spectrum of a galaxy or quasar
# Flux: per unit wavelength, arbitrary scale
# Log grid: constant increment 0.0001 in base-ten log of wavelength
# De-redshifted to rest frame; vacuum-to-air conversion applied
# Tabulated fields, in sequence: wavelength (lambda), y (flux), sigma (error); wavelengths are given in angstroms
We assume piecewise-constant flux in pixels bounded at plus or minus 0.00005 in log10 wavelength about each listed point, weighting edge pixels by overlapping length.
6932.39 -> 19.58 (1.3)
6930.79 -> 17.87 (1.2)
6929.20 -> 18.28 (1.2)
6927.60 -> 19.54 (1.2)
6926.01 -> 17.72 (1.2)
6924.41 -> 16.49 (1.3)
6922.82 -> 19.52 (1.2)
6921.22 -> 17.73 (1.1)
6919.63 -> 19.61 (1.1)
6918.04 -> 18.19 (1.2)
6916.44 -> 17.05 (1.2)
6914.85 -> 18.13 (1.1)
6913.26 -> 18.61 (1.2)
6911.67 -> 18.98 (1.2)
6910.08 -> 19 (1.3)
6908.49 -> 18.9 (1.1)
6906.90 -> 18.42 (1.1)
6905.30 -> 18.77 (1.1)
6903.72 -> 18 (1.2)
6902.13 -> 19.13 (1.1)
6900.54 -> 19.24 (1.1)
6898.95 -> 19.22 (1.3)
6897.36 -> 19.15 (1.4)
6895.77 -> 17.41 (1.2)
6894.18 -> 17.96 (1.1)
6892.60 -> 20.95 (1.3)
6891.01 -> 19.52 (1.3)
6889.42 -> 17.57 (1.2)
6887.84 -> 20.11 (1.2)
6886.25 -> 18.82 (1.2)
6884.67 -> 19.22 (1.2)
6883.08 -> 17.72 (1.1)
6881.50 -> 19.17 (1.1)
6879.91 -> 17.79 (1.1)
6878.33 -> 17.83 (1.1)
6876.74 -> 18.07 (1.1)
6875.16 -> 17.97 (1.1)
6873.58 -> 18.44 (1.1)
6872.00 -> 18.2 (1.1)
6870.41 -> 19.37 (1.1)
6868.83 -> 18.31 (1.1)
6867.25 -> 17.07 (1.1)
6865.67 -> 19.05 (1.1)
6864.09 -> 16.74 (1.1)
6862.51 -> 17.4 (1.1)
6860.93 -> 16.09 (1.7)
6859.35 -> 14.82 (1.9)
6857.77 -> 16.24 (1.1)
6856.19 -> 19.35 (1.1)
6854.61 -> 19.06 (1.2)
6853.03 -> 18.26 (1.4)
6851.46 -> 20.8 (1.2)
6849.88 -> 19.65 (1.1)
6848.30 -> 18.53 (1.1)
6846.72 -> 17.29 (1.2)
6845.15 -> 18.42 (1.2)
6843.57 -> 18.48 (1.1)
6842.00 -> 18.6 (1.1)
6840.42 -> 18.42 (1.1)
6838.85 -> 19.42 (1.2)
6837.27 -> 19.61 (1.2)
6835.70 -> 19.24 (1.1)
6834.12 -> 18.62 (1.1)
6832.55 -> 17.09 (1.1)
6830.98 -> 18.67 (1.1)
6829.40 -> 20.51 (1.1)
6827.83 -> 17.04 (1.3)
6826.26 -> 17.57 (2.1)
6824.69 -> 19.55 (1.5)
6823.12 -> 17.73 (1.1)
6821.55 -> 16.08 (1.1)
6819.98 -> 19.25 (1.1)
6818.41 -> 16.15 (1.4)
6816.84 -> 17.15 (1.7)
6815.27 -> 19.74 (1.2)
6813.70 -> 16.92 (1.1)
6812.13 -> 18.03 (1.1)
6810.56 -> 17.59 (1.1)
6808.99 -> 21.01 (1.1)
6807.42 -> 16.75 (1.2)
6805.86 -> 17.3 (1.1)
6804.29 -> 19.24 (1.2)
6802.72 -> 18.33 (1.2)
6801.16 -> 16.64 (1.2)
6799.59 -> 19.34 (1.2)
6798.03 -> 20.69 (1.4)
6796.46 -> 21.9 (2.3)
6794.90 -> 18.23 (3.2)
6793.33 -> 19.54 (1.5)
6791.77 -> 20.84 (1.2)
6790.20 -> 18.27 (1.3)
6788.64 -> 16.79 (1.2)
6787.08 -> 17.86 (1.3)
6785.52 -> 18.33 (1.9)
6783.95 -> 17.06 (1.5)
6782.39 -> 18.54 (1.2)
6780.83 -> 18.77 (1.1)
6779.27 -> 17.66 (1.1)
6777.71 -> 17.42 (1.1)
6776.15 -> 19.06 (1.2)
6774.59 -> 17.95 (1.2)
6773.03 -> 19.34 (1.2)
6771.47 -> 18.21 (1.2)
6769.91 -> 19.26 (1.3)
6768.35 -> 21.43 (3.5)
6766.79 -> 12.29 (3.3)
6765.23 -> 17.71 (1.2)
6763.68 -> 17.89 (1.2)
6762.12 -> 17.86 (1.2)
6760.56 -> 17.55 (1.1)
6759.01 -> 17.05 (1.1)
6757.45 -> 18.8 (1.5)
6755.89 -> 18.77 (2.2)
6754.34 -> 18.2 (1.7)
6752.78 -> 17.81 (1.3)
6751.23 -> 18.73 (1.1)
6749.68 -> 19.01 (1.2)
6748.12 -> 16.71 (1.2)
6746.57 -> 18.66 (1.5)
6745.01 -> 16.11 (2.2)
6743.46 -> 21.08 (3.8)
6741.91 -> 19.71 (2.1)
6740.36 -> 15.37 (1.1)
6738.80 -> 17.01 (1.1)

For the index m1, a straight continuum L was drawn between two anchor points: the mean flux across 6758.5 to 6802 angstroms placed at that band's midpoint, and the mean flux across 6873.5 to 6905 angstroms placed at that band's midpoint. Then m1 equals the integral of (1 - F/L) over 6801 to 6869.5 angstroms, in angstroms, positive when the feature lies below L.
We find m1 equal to 1.37 angstroms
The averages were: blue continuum 18.4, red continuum 18.7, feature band 18.1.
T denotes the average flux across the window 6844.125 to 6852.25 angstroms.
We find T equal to 18.9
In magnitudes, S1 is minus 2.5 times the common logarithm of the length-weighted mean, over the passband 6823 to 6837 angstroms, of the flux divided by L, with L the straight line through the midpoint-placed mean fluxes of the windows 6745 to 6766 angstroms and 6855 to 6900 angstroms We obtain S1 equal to -0.02 mag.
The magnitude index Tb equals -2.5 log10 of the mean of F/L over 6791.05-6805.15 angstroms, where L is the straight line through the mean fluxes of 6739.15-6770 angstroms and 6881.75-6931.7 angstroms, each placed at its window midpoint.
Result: -0.073 mag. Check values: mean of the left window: 18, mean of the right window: 18.6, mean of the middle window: 19.4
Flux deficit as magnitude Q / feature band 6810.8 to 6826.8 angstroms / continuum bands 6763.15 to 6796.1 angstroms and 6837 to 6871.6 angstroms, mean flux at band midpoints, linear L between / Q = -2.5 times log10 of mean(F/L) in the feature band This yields 0.03 mag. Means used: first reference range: 18.3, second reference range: 18.2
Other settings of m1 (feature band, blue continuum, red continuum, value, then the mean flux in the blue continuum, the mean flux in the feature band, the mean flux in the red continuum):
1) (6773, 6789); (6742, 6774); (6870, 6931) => 0.2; 18.2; 18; 18.6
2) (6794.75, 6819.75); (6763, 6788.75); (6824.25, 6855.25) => -0.1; 18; 18.5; 18.7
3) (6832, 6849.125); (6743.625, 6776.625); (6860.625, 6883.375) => -0.5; 18.1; 18.5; 18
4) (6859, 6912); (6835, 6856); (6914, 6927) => 0.2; 18.9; 18.4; 18.1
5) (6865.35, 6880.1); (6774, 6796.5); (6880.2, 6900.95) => 0.5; 18.4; 18.2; 18.9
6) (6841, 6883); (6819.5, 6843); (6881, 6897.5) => 1.3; 18.5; 18.1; 18.9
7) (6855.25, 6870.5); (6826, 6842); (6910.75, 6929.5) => 1.0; 18.6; 17.4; 18.3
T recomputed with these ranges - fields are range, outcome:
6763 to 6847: 18.4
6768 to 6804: 18.7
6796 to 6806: 19.1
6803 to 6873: 18.2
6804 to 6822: 17.9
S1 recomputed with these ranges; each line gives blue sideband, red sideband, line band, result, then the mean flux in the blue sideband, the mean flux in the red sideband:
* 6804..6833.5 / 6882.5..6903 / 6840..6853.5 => -0.02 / 18.1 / 18.9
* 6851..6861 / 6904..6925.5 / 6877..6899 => -0.03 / 17.8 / 18.4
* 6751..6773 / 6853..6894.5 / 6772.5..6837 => -0.02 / 18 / 18.2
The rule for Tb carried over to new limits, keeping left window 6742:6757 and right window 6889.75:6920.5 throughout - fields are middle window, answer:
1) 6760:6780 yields 0.03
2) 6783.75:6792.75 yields 0.01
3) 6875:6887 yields 0.02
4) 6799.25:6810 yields 0.01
